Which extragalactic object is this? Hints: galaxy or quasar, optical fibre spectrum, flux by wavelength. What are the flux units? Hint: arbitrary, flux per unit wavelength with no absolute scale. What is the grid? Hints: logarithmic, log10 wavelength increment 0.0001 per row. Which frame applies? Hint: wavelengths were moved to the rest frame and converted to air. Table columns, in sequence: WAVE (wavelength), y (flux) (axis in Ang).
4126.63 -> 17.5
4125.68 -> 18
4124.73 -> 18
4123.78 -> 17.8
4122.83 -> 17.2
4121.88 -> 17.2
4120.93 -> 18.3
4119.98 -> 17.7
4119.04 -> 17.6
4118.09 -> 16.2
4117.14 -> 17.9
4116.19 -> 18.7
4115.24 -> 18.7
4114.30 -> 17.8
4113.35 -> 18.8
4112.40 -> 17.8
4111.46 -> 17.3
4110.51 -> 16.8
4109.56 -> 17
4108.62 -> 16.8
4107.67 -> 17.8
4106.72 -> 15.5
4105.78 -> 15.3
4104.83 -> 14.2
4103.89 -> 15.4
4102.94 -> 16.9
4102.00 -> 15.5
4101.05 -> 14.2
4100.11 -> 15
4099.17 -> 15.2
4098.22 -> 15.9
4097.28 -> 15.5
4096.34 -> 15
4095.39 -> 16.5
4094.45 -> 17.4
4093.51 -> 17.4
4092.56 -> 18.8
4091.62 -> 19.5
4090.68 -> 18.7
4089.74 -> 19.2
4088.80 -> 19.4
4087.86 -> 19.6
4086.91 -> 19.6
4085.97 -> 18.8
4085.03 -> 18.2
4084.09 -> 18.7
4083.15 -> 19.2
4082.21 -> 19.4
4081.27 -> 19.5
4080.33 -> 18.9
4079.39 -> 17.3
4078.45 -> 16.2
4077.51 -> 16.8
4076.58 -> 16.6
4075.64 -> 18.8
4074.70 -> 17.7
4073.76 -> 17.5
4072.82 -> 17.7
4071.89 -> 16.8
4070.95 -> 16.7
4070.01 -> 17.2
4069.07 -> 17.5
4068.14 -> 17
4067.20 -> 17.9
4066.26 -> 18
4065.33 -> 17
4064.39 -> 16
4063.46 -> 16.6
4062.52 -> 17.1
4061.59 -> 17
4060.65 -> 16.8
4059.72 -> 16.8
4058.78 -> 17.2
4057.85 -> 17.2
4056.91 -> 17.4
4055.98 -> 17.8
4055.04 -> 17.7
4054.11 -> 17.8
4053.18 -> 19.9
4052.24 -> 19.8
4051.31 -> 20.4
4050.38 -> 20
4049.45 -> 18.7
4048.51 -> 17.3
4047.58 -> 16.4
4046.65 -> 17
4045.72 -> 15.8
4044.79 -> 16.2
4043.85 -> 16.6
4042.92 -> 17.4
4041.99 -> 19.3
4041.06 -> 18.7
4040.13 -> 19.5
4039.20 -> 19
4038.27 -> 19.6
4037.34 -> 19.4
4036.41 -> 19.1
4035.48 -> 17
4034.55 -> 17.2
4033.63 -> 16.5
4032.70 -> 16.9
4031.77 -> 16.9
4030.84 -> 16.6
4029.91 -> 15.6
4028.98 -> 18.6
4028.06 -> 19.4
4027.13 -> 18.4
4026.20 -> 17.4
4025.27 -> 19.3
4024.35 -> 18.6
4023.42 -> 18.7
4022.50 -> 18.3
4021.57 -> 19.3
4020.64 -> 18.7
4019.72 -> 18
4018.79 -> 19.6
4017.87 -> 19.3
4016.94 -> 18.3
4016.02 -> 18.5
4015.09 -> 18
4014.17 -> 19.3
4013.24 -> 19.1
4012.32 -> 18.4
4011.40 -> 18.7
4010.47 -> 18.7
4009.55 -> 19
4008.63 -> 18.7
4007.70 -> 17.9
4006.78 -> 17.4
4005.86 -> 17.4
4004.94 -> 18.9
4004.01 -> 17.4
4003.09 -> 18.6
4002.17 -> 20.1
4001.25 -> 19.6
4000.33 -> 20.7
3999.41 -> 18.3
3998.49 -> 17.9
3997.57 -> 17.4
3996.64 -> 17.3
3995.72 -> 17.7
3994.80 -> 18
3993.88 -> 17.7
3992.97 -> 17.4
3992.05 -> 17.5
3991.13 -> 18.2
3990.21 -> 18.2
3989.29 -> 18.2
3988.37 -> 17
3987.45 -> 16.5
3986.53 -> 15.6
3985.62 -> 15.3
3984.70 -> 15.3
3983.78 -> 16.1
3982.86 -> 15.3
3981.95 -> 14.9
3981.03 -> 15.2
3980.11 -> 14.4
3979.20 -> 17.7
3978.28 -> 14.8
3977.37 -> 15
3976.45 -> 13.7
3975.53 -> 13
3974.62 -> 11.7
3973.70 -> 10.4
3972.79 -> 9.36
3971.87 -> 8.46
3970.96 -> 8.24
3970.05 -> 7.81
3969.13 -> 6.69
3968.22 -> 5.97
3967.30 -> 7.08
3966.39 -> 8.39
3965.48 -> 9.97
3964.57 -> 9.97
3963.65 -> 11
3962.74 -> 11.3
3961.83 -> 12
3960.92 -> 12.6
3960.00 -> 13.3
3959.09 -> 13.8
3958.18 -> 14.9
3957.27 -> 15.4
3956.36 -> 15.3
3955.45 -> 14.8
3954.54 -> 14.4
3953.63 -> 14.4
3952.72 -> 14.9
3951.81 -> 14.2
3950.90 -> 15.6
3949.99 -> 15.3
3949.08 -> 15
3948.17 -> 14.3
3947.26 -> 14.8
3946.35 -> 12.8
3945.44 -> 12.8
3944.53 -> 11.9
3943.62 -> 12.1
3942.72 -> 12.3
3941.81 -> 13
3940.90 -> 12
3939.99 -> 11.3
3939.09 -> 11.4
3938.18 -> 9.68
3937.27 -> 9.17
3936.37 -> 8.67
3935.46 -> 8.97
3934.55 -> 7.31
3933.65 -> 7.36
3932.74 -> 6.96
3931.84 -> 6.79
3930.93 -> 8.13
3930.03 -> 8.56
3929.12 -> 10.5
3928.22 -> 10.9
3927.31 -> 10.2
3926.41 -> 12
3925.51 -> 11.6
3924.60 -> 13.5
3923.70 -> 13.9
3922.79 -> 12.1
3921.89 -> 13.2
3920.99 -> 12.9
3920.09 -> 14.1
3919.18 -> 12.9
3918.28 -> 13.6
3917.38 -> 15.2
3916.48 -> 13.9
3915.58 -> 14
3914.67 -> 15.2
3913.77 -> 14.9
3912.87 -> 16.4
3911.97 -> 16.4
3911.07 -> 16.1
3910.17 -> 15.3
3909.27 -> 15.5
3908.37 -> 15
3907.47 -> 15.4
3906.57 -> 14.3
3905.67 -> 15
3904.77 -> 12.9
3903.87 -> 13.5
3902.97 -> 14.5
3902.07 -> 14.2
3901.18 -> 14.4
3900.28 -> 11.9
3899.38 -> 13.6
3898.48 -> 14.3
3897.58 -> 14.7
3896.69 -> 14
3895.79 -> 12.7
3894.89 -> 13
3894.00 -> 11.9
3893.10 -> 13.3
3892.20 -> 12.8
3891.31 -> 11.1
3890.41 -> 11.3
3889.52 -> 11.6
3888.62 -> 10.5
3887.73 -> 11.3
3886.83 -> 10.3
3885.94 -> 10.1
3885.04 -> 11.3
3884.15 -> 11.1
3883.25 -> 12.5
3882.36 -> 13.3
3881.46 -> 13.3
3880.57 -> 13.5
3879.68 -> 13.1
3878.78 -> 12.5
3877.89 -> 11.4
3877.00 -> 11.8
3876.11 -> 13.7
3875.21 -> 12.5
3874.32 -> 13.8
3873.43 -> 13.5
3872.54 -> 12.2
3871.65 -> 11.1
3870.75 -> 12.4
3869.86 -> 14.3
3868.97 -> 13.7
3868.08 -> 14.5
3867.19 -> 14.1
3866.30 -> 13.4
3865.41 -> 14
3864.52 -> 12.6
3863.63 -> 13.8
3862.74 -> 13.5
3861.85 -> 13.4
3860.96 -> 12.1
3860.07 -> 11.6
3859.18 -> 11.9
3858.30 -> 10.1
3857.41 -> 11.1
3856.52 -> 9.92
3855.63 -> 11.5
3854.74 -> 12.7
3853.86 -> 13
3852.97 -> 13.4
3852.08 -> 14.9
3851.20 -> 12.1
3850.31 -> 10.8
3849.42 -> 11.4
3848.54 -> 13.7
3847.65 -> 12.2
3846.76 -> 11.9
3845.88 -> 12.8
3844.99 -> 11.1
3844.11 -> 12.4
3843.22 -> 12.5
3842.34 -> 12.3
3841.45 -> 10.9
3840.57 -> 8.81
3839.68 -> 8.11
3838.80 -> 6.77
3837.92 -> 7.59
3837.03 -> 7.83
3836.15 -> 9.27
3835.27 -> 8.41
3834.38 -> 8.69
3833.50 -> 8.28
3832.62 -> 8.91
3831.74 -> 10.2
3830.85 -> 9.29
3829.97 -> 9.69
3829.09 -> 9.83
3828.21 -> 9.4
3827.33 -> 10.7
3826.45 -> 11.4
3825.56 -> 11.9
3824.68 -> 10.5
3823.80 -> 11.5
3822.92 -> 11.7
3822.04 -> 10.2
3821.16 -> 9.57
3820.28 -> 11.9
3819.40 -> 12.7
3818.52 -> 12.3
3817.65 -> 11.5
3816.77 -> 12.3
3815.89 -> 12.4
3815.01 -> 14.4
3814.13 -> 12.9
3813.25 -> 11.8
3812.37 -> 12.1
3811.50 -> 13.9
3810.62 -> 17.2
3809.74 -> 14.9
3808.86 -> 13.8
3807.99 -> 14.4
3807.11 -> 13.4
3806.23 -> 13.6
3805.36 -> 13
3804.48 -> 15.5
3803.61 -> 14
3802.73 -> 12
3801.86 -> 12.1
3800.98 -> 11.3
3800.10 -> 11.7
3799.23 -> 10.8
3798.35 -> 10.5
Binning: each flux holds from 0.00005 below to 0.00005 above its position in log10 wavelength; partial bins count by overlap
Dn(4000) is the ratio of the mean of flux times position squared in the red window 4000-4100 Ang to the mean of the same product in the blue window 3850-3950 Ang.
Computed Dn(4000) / 1.55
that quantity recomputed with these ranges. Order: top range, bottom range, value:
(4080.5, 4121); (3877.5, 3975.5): 1.55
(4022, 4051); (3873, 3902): 1.54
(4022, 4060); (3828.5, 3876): 1.71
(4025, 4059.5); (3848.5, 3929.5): 1.49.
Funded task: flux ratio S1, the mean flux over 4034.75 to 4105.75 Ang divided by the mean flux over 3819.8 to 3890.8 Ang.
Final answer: 1.53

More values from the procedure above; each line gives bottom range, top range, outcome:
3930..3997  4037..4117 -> 1.36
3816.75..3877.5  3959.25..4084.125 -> 1.45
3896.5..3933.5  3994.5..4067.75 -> 1.37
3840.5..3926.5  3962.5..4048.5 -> 1.26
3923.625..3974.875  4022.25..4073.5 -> 1.57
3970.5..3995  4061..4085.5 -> 1.18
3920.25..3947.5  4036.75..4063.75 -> 1.65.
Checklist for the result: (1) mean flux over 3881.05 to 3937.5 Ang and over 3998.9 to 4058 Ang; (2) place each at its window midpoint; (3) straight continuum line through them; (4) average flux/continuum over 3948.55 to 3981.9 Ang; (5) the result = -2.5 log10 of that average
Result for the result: 0.22 mag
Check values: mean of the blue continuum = 12.5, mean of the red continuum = 18.3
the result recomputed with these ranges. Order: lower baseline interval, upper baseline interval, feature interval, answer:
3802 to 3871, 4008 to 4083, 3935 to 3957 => 0.17 mag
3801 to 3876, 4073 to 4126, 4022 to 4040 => -0.13 mag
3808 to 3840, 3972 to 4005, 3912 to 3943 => 0.23 mag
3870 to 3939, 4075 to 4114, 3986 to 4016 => -0.21 mag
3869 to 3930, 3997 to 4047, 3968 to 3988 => 0.26 mag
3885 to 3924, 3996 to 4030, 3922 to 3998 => 0.25 mag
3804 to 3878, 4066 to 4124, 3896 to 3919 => -0.09 mag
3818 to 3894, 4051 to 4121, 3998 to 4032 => -0.18 mag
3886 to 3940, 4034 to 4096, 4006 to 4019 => -0.16 mag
